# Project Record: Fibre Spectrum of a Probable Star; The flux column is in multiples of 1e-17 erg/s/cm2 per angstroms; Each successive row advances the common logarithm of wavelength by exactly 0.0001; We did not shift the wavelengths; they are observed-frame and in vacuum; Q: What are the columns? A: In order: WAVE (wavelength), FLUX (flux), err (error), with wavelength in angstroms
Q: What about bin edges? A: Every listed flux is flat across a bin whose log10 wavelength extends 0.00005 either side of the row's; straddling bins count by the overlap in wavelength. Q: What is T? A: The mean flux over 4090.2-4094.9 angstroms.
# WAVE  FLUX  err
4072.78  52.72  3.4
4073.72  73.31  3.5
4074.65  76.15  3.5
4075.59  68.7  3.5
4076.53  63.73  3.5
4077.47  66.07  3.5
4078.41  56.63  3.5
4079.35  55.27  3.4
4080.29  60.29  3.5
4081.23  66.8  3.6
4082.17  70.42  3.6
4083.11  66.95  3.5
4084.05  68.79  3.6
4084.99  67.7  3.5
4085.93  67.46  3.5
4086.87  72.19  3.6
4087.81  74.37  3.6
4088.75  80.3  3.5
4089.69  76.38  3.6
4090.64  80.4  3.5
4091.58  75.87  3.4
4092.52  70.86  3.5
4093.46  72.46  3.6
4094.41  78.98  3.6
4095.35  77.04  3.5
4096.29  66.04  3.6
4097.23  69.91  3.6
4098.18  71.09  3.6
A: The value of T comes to 75.7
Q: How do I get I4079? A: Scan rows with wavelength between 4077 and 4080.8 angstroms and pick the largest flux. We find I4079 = 66.07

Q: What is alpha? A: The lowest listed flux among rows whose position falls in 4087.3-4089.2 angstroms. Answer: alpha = 74.37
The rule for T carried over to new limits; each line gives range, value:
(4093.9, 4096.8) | 74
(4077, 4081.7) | 61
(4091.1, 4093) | 73.7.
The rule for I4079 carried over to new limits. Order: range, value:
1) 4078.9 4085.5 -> 70.42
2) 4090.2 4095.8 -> 80.4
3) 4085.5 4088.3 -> 74.37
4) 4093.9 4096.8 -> 78.98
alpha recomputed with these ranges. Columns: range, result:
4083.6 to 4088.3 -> 67.46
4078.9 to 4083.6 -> 55.27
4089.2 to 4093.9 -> 70.86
